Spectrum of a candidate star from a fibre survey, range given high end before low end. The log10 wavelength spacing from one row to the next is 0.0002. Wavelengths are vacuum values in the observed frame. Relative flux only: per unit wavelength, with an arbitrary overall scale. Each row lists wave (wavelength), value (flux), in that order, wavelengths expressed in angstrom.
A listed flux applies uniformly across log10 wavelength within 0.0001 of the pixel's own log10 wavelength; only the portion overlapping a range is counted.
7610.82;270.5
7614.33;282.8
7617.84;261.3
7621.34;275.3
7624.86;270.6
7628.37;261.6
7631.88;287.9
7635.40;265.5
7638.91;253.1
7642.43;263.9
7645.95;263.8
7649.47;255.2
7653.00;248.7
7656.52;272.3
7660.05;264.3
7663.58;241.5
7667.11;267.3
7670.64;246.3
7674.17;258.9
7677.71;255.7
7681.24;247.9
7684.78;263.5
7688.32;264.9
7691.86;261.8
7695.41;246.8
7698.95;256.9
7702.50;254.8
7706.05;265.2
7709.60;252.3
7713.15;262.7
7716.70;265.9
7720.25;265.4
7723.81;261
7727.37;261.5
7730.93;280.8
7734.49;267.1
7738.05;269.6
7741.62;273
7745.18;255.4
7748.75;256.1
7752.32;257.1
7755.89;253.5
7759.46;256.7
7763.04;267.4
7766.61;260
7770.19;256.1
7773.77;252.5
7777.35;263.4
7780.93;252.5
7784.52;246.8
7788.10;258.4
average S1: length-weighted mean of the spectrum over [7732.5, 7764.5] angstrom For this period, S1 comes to 262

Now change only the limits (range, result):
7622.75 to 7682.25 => 260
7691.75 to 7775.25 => 261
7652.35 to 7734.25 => 260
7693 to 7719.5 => 258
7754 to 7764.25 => 259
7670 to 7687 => 255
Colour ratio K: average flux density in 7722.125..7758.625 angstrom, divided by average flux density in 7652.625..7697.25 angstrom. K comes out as 1.0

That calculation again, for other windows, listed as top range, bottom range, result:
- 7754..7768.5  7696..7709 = 1.01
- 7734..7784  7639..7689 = 1.01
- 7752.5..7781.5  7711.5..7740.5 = 0.97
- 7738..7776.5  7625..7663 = 0.99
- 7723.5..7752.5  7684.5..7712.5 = 1.03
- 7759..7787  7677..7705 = 1.00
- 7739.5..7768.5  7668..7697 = 1.02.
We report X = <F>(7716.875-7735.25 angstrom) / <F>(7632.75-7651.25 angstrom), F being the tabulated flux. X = 1.0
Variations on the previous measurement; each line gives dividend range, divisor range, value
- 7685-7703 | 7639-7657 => 0.99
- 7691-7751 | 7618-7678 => 1.00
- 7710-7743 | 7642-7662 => 1.02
